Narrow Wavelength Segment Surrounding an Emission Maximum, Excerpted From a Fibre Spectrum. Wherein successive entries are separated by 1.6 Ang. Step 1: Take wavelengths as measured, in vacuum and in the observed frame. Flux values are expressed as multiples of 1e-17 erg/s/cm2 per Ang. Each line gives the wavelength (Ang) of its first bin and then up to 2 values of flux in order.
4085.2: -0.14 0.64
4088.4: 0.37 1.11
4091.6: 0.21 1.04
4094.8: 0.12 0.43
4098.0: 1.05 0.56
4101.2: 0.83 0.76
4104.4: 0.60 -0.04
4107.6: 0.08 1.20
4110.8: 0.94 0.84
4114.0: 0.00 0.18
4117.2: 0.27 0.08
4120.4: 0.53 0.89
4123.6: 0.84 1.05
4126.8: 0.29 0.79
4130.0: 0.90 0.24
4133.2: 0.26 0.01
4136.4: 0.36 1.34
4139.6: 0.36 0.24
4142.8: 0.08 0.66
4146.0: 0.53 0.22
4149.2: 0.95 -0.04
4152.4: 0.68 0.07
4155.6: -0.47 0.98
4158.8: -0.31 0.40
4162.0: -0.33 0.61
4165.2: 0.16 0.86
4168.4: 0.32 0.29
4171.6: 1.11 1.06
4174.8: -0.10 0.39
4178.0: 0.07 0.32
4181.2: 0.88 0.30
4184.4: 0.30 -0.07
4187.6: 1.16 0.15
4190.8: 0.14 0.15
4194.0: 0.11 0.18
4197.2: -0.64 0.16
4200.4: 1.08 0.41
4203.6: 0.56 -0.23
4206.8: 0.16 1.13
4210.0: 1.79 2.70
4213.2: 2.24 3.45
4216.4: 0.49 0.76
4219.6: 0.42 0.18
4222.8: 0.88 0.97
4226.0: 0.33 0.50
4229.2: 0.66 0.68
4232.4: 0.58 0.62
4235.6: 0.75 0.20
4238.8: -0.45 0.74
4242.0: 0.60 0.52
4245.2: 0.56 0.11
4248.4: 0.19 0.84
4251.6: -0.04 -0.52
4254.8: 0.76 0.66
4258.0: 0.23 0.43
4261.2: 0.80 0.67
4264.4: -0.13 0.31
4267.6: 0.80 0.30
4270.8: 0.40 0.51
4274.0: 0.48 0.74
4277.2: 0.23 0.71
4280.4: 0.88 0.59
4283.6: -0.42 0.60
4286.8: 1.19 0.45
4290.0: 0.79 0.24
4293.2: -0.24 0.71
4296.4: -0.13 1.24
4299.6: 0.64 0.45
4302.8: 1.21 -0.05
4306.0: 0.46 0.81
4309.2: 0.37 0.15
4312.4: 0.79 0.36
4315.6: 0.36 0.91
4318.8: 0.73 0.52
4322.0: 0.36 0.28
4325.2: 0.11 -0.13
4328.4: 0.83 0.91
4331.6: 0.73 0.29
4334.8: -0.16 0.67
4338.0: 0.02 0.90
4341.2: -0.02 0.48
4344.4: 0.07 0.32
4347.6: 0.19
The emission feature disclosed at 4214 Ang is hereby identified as [O II]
